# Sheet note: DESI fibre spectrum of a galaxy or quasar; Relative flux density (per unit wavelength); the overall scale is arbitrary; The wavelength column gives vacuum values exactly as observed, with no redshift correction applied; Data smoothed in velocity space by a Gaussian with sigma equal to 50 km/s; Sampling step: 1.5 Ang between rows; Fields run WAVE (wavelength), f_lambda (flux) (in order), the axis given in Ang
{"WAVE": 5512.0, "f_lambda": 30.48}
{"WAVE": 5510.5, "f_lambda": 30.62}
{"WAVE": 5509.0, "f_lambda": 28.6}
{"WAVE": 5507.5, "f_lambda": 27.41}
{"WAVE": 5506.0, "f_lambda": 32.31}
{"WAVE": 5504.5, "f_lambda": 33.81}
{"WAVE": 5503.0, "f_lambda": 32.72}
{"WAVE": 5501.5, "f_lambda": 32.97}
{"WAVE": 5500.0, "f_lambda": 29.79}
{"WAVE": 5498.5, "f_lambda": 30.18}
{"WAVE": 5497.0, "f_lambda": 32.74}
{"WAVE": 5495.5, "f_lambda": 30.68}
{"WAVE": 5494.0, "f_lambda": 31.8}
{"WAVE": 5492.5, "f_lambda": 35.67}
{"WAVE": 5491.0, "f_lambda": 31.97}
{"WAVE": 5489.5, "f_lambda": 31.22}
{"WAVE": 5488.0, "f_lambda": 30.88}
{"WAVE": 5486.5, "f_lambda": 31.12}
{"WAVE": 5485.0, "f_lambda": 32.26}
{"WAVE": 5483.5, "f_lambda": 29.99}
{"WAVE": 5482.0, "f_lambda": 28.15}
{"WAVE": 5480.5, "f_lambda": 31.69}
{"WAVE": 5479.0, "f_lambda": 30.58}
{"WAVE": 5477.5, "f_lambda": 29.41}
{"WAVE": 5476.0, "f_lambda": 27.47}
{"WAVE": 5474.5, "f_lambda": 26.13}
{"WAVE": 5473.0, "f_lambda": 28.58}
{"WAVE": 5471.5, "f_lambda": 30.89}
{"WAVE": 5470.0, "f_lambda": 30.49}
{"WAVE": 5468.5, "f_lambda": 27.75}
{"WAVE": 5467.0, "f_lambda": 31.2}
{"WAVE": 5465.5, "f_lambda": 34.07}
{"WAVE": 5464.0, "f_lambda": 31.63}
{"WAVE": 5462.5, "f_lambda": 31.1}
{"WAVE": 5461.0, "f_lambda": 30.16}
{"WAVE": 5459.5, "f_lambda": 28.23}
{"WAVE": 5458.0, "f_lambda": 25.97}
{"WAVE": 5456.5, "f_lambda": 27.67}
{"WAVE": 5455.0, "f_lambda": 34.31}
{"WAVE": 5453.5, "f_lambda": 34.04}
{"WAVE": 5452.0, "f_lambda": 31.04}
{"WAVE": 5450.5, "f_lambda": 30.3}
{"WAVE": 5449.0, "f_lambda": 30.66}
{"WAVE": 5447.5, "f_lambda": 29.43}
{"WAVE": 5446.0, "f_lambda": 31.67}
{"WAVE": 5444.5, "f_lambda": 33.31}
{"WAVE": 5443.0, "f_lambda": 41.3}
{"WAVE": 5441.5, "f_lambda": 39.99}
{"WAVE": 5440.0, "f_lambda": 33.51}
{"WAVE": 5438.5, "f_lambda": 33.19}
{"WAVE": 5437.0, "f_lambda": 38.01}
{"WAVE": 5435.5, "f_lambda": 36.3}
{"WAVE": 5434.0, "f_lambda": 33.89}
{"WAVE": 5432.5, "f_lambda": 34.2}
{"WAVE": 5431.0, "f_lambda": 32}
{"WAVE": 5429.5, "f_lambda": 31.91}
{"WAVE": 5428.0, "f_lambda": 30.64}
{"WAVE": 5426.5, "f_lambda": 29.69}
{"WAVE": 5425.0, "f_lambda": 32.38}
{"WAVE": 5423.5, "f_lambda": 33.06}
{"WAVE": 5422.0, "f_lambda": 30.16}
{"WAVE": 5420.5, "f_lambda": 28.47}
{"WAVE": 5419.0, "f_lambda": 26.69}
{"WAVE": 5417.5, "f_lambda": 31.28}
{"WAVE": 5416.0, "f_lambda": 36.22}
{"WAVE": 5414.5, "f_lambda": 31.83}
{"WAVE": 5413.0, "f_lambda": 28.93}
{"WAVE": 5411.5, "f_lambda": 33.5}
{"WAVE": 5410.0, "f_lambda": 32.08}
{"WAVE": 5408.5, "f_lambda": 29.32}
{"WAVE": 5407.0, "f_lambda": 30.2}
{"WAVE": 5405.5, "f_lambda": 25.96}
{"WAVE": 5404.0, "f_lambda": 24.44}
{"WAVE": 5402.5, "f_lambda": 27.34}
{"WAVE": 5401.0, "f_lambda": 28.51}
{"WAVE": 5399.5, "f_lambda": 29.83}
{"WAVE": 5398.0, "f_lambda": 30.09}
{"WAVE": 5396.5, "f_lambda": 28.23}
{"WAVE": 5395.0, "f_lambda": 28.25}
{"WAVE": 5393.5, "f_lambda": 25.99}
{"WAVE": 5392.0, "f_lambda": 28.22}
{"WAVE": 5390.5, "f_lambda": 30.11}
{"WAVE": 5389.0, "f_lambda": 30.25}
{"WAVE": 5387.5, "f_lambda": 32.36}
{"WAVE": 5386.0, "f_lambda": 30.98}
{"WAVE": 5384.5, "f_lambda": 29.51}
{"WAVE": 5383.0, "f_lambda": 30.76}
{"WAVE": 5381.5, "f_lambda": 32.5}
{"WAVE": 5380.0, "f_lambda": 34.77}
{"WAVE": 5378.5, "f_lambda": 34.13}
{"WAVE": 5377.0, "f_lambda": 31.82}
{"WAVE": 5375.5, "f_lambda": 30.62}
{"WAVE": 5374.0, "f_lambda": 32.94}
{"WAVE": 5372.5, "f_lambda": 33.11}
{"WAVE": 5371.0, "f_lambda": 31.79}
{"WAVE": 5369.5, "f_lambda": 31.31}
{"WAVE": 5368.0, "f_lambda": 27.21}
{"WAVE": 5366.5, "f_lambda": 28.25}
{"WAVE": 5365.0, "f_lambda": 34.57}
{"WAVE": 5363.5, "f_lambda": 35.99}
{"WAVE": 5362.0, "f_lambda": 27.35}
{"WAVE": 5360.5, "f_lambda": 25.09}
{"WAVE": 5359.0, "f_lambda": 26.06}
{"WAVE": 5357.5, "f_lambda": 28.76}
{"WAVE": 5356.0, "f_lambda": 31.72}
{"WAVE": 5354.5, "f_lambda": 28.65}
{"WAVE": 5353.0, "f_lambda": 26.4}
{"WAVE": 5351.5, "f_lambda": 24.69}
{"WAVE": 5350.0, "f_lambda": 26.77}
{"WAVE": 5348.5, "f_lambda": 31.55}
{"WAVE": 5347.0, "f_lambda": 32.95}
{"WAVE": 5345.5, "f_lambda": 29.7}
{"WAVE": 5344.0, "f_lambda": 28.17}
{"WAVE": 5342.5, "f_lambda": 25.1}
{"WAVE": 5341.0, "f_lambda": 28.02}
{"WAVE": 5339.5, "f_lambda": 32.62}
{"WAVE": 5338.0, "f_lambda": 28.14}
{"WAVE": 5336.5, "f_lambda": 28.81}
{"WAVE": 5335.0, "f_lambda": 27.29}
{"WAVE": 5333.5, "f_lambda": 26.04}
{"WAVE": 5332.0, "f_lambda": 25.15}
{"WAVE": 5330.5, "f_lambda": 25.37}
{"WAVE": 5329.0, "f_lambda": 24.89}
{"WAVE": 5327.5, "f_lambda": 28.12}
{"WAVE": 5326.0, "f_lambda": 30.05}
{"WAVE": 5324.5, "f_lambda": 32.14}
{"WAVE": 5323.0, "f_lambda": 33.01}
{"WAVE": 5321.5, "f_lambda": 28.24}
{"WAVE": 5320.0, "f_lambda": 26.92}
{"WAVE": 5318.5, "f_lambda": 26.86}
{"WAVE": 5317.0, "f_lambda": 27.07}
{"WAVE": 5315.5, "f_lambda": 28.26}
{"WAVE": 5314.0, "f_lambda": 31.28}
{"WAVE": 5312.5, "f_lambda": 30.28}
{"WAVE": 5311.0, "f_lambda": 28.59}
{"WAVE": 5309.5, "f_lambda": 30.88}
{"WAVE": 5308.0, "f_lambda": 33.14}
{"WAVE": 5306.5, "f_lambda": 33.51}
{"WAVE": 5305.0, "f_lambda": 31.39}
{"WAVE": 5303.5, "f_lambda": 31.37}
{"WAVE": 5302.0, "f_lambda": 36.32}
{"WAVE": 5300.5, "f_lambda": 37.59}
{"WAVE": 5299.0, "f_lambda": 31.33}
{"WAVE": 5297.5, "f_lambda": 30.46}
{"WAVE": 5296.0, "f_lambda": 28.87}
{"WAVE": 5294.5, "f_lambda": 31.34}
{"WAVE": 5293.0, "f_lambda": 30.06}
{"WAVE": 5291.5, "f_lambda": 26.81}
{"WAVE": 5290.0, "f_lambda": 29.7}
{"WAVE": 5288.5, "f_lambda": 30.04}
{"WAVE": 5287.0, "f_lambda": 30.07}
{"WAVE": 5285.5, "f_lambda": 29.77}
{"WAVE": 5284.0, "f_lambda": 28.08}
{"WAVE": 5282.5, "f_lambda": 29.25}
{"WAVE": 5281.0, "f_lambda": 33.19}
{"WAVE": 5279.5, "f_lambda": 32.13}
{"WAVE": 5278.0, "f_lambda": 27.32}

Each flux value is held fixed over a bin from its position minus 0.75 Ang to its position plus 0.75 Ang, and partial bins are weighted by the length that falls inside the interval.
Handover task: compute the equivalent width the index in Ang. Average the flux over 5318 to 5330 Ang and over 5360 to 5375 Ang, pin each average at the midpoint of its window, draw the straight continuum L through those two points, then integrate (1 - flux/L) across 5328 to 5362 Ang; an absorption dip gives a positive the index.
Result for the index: 2.2 Ang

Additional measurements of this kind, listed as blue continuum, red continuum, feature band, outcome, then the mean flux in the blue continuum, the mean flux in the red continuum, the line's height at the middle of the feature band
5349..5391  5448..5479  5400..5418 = 0.15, 30.3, 30.1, 30.2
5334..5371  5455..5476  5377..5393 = -1.16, 29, 29.6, 29.2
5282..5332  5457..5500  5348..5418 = 0.38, 30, 30.4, 30.2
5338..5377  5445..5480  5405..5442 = -2.69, 29.6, 30.2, 29.9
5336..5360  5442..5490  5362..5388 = -2.41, 28.6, 30.8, 29.1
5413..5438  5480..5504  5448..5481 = 1.73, 32.2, 31.5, 31.8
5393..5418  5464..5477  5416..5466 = -4.32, 29.5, 29.7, 29.6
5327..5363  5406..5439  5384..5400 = 0.47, 27.9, 31.9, 30.3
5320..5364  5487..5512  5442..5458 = -0.90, 28.4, 31.4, 30.5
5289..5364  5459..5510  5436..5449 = -1.92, 29.4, 30.7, 30.3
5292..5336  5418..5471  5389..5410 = 1.89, 29.8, 31.9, 31.2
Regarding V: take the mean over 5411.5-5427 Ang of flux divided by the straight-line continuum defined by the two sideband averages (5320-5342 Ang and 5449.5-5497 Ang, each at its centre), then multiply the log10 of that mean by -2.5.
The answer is -0.05 mag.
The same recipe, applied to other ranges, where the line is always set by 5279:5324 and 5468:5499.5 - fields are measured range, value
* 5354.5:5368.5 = 0.04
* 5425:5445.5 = -0.13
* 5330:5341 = 0.10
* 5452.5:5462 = 0.01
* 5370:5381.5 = -0.08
